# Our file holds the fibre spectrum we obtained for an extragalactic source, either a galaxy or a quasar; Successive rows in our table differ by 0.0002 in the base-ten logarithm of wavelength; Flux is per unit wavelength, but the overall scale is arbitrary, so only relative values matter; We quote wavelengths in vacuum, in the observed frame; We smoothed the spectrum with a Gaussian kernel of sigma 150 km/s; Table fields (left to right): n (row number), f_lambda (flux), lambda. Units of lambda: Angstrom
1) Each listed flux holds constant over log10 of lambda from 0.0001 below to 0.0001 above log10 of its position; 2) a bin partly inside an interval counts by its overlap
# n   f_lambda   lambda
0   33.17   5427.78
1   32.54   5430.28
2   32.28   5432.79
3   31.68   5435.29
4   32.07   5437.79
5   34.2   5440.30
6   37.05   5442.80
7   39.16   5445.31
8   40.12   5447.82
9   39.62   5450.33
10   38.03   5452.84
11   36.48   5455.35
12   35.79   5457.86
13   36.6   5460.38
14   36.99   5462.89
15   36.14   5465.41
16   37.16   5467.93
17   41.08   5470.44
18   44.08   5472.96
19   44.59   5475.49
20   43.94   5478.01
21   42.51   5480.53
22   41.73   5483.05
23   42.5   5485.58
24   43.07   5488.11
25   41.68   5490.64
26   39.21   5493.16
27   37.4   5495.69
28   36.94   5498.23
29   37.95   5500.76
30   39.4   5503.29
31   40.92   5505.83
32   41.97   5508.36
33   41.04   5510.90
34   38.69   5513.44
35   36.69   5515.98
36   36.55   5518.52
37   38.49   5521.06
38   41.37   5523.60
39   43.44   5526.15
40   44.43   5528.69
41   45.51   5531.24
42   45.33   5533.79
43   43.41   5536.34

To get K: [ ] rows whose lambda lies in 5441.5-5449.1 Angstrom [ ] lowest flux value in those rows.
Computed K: 37.05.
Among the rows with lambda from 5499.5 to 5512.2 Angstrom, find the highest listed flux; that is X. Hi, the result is 41.97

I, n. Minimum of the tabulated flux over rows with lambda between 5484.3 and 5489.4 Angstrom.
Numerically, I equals 42.5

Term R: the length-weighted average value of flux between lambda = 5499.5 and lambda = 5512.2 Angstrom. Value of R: 40.3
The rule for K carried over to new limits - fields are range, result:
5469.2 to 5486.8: 41.08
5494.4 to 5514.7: 36.94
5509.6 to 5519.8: 36.55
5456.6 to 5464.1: 35.79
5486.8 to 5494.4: 39.21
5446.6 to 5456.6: 36.48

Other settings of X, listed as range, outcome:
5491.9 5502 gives 39.21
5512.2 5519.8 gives 38.69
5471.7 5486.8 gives 44.59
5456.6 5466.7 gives 36.99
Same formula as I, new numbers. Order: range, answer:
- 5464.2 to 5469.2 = 36.14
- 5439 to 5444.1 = 34.2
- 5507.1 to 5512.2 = 41.04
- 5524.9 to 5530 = 43.44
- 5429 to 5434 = 32.28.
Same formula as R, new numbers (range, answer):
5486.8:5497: 40.3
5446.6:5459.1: 38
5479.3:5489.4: 42.4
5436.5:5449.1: 36.5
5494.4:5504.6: 37.9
